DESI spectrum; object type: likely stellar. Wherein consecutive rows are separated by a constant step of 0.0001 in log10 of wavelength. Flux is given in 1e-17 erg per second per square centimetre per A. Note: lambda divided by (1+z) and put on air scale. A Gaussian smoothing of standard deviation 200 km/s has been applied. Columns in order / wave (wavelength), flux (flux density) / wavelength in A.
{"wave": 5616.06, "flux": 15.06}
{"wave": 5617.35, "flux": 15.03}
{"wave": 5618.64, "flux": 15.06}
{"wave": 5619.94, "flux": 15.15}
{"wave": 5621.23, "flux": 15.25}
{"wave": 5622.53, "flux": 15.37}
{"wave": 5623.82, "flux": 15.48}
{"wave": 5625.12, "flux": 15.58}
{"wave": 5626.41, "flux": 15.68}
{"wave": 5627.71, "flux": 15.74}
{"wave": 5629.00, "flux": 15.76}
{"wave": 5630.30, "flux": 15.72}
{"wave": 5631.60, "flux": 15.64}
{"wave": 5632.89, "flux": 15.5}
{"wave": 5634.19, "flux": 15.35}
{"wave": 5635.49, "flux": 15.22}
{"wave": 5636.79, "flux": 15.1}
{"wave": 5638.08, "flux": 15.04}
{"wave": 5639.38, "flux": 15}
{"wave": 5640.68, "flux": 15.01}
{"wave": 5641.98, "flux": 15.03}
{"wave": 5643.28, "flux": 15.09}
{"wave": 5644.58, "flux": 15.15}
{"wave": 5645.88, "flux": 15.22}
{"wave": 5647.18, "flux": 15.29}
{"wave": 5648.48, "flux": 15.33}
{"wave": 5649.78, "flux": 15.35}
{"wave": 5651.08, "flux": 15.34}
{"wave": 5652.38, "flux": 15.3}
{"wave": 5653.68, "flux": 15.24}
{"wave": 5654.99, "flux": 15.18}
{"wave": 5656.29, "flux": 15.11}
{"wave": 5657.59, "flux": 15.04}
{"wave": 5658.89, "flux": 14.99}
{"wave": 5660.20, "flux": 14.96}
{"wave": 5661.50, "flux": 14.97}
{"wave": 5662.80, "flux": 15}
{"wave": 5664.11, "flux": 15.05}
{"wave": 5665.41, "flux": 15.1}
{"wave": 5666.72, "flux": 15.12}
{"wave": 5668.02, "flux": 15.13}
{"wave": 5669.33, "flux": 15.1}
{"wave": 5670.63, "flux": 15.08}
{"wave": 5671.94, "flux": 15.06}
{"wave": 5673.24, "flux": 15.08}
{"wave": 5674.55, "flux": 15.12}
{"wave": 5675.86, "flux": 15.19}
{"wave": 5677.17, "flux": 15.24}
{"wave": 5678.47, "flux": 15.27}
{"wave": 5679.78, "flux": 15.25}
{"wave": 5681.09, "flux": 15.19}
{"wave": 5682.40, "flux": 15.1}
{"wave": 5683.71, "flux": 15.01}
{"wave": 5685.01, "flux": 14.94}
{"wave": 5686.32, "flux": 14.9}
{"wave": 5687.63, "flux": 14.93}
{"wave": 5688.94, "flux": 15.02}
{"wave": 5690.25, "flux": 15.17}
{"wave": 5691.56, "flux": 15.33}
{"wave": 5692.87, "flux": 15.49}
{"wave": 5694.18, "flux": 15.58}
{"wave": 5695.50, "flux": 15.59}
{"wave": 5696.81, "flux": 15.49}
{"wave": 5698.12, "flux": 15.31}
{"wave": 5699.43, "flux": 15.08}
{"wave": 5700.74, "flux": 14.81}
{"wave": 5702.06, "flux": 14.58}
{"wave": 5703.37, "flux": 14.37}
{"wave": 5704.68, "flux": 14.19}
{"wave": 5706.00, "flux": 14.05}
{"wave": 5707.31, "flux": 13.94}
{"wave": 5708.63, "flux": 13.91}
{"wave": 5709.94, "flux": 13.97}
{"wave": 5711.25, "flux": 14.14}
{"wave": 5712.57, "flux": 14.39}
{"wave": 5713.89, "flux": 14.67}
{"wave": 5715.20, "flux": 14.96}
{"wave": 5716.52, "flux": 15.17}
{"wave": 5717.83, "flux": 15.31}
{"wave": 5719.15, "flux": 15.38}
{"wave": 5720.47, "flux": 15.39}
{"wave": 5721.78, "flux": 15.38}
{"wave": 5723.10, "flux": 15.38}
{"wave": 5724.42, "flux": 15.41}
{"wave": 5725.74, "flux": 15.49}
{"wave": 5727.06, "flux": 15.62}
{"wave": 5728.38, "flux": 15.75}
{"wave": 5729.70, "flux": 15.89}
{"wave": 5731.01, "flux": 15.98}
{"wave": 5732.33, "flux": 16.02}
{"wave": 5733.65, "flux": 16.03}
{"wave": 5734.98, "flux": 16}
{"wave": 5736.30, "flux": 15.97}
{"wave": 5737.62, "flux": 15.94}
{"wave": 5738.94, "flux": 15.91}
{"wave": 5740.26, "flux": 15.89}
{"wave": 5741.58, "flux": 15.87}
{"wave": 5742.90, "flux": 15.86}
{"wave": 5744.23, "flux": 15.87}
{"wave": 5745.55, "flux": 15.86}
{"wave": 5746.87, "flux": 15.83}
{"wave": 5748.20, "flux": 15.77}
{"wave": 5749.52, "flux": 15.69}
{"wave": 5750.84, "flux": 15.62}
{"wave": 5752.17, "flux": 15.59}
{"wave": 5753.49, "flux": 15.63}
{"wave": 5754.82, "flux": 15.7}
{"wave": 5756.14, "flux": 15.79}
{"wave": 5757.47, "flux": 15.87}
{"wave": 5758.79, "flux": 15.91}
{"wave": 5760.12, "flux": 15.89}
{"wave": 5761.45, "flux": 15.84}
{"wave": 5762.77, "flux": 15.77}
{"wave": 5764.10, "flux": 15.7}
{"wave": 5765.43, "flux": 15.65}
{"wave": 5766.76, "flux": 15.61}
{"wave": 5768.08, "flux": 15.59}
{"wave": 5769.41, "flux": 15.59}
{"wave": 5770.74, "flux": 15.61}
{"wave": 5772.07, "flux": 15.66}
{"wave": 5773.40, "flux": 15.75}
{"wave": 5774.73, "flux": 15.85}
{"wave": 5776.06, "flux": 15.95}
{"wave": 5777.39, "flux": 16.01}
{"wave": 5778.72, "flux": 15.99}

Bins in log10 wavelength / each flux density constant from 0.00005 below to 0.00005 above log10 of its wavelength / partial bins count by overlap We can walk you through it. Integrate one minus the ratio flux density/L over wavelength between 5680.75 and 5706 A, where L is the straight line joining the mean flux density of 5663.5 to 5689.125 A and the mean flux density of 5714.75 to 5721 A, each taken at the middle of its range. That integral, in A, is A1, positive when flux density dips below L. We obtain 0.2 A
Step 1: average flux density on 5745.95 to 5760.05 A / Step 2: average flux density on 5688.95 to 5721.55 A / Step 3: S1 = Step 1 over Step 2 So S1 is 1.06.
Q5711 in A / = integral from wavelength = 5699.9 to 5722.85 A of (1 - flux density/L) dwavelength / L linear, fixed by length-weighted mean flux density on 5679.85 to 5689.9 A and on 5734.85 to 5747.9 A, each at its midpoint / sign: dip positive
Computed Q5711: 1.2 A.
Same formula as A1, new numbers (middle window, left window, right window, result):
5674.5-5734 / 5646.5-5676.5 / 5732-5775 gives 1.3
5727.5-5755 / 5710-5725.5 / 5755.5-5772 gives -0.8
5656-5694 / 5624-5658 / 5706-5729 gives 0.1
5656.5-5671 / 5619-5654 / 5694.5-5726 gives 0.1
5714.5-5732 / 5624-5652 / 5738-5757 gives 0.2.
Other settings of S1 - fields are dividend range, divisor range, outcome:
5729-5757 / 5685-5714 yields 1.07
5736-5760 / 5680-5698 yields 1.04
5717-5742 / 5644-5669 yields 1.04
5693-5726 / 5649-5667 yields 0.98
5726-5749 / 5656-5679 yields 1.05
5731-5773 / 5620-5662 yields 1.03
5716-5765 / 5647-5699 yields 1.04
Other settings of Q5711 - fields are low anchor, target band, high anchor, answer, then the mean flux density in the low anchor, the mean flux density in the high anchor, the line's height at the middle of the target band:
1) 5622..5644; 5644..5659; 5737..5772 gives 0.21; 15.4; 15.8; 15.4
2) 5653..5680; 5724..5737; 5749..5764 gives -0.21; 15.1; 15.8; 15.6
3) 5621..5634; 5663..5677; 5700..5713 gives -0.24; 15.6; 14.2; 14.9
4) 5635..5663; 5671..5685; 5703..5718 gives -0.33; 15.1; 14.4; 14.8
